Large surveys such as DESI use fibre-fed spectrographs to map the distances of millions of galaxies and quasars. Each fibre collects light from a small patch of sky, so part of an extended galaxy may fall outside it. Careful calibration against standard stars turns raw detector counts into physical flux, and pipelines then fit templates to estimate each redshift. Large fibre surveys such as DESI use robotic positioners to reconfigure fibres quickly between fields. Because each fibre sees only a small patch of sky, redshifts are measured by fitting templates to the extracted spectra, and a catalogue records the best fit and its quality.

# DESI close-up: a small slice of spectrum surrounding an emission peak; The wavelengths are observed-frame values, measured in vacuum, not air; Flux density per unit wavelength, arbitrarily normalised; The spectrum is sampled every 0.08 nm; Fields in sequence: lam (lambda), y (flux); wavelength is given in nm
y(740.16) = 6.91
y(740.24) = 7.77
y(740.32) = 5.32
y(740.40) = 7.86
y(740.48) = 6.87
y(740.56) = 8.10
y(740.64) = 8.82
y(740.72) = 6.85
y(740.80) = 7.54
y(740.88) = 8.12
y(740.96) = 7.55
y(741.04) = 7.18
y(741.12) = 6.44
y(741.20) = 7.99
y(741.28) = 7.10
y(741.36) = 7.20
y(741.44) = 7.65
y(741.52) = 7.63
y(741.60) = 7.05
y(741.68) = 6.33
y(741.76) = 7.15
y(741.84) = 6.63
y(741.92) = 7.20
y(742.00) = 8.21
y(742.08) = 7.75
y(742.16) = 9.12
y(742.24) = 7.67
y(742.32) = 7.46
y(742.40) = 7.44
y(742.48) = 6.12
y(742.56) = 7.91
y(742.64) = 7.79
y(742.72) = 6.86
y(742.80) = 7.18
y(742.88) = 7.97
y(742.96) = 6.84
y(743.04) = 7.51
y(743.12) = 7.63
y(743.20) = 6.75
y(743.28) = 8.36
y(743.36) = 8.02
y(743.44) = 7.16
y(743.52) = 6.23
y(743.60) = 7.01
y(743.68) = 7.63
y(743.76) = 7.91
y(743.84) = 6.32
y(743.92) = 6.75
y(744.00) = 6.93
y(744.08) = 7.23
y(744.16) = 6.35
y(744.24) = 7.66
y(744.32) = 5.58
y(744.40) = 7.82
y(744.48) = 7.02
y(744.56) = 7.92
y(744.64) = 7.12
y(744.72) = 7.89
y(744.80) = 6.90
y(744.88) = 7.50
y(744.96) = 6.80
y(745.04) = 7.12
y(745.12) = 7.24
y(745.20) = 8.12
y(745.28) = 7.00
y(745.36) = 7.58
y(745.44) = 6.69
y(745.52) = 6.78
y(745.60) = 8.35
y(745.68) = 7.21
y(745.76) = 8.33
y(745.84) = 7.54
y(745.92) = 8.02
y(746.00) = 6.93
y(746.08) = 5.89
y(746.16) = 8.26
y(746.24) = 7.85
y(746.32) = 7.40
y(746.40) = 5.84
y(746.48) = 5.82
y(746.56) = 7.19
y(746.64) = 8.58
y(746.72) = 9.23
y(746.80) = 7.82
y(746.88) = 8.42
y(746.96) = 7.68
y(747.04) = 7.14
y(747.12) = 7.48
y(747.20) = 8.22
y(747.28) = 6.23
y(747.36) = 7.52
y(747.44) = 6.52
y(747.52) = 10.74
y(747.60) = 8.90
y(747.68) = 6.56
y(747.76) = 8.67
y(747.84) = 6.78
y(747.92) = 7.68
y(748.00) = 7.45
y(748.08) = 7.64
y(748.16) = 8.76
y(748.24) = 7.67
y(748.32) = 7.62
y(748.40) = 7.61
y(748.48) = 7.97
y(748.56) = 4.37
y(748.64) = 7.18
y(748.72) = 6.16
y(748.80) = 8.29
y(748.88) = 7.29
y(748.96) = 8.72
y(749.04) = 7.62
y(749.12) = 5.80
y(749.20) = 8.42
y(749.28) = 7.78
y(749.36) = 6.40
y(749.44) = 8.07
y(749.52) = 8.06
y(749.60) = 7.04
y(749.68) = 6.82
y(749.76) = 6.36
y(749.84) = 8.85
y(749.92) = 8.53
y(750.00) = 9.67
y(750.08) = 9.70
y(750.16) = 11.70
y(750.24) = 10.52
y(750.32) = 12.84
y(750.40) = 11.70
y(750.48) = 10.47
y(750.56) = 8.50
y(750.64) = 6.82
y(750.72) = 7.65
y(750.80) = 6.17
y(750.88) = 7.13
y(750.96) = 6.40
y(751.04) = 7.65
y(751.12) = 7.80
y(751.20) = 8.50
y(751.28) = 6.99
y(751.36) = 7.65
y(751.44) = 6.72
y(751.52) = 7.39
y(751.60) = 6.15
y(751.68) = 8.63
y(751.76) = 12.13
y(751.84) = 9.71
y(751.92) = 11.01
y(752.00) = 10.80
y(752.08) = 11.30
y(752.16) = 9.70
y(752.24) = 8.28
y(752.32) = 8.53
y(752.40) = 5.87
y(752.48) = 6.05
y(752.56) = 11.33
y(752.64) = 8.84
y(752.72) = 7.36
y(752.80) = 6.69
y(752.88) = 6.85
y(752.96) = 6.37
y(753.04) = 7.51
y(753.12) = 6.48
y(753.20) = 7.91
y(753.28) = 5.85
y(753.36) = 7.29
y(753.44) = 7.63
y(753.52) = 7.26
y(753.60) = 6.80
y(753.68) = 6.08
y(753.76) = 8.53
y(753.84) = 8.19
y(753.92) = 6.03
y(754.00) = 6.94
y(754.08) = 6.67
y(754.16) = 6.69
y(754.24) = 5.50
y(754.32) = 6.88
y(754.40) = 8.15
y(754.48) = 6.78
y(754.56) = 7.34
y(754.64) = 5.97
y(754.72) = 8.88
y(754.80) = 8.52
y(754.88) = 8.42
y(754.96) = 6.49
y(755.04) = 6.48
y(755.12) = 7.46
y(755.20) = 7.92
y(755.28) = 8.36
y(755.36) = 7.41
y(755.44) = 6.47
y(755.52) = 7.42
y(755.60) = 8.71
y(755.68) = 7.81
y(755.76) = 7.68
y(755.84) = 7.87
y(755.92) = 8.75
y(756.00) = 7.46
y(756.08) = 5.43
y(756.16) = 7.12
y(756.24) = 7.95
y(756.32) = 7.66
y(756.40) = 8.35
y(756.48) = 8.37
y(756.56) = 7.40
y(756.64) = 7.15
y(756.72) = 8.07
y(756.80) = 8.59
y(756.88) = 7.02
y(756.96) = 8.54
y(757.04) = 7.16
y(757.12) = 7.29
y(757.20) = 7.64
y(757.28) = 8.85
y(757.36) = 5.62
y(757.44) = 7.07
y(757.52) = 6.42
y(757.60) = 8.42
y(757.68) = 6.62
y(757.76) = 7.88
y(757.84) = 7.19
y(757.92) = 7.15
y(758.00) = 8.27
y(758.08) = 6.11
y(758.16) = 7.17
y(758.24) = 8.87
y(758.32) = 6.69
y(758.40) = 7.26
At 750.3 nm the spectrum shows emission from [S II] 6716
